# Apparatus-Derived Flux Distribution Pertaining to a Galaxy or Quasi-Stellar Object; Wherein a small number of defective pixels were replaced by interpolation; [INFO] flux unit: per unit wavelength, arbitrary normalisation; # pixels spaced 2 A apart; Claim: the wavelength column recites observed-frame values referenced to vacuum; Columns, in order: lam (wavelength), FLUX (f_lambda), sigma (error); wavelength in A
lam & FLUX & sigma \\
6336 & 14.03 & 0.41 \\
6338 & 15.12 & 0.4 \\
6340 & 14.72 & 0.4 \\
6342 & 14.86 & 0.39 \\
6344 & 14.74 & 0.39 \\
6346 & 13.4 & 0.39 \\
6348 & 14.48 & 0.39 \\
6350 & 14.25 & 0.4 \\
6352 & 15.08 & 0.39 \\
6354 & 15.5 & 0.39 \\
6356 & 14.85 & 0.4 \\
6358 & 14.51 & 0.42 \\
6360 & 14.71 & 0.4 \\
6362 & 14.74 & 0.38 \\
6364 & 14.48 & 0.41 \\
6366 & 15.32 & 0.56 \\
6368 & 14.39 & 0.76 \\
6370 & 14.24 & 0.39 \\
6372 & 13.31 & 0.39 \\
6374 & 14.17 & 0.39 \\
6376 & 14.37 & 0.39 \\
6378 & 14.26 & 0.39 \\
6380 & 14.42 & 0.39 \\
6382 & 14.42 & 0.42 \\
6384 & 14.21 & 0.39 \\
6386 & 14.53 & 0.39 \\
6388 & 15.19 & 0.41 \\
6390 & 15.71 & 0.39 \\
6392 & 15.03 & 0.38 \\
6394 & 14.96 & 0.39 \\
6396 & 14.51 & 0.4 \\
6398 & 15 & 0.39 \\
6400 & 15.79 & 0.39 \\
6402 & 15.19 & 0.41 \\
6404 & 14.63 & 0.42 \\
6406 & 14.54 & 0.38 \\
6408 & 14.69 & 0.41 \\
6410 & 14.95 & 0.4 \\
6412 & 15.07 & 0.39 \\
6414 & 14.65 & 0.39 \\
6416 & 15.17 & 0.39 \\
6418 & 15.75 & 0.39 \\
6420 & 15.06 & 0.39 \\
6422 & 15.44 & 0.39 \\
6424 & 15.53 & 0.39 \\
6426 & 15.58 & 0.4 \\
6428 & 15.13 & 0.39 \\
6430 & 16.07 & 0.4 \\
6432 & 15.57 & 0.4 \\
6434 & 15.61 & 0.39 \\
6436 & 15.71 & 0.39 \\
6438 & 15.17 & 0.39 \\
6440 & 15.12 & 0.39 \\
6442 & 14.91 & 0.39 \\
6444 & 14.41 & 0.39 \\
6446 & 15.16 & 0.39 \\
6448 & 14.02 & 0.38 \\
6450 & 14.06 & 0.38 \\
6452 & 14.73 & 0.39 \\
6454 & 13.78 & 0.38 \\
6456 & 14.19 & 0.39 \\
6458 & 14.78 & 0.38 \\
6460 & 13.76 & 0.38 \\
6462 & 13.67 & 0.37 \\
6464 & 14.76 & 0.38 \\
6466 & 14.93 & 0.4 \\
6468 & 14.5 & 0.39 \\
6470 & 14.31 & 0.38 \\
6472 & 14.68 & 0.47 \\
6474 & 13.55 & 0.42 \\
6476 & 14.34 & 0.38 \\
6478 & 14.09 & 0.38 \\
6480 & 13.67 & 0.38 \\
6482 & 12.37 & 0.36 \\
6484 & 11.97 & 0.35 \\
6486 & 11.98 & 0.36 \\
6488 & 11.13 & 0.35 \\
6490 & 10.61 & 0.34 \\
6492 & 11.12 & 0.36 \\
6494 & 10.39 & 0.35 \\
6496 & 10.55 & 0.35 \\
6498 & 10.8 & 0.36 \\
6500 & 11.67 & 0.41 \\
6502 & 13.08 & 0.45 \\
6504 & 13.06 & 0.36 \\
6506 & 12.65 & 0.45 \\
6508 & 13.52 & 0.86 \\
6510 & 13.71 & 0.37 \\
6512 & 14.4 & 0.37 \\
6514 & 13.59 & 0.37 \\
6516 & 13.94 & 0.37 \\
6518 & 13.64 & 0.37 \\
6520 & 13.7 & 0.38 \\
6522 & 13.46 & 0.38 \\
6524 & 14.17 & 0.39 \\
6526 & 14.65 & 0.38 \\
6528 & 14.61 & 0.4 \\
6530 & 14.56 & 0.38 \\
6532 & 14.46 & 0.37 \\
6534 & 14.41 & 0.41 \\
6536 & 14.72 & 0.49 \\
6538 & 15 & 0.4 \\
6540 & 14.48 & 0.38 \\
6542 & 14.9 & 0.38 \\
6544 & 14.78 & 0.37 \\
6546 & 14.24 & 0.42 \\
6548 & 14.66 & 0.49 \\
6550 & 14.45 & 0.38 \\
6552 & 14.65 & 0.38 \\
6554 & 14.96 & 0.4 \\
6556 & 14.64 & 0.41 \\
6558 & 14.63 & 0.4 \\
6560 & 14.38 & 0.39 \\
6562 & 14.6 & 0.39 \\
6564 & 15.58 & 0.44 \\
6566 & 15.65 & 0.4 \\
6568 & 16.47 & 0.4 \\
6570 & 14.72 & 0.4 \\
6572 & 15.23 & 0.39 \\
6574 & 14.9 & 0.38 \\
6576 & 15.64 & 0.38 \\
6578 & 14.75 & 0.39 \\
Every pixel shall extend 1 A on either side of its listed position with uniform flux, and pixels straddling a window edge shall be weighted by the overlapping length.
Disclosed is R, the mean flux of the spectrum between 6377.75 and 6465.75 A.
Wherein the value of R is 14.9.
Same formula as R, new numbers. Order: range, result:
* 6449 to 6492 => 13.6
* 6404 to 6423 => 15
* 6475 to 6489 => 12.8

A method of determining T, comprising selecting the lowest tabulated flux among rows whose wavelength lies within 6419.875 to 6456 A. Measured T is 13.78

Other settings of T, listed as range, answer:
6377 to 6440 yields 14.21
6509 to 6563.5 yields 13.46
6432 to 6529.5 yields 10.39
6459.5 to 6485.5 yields 11.97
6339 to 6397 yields 13.31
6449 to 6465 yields 13.67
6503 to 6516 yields 12.65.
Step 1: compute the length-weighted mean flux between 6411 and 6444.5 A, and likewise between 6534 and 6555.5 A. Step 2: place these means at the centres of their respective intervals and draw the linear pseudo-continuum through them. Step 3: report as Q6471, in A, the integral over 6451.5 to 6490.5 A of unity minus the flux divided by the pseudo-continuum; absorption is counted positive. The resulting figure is 3.8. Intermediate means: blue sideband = 15.3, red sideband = 14.7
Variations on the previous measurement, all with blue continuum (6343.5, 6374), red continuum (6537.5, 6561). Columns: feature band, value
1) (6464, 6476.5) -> 0.15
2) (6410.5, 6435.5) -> -1.42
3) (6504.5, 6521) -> 1.12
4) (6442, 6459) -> 0.18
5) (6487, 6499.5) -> 3.25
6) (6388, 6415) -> -0.82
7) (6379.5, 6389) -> -0.02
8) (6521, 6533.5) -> 0.26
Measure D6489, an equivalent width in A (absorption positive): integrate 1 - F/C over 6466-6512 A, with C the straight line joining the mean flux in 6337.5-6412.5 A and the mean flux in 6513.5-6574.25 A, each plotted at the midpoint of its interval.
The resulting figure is 6.04 A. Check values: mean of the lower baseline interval 14.7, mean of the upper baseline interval 14.6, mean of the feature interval 12.7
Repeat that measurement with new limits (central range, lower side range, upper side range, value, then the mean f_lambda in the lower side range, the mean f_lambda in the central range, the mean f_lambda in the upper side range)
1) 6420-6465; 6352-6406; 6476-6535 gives -3.3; 14.7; 14.9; 13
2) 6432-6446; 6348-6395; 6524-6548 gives -0.5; 14.6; 15.2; 14.6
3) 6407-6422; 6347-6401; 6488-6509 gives -1.5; 14.7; 15.1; 11.7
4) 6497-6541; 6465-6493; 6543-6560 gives 0.6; 13.1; 13.7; 14.6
